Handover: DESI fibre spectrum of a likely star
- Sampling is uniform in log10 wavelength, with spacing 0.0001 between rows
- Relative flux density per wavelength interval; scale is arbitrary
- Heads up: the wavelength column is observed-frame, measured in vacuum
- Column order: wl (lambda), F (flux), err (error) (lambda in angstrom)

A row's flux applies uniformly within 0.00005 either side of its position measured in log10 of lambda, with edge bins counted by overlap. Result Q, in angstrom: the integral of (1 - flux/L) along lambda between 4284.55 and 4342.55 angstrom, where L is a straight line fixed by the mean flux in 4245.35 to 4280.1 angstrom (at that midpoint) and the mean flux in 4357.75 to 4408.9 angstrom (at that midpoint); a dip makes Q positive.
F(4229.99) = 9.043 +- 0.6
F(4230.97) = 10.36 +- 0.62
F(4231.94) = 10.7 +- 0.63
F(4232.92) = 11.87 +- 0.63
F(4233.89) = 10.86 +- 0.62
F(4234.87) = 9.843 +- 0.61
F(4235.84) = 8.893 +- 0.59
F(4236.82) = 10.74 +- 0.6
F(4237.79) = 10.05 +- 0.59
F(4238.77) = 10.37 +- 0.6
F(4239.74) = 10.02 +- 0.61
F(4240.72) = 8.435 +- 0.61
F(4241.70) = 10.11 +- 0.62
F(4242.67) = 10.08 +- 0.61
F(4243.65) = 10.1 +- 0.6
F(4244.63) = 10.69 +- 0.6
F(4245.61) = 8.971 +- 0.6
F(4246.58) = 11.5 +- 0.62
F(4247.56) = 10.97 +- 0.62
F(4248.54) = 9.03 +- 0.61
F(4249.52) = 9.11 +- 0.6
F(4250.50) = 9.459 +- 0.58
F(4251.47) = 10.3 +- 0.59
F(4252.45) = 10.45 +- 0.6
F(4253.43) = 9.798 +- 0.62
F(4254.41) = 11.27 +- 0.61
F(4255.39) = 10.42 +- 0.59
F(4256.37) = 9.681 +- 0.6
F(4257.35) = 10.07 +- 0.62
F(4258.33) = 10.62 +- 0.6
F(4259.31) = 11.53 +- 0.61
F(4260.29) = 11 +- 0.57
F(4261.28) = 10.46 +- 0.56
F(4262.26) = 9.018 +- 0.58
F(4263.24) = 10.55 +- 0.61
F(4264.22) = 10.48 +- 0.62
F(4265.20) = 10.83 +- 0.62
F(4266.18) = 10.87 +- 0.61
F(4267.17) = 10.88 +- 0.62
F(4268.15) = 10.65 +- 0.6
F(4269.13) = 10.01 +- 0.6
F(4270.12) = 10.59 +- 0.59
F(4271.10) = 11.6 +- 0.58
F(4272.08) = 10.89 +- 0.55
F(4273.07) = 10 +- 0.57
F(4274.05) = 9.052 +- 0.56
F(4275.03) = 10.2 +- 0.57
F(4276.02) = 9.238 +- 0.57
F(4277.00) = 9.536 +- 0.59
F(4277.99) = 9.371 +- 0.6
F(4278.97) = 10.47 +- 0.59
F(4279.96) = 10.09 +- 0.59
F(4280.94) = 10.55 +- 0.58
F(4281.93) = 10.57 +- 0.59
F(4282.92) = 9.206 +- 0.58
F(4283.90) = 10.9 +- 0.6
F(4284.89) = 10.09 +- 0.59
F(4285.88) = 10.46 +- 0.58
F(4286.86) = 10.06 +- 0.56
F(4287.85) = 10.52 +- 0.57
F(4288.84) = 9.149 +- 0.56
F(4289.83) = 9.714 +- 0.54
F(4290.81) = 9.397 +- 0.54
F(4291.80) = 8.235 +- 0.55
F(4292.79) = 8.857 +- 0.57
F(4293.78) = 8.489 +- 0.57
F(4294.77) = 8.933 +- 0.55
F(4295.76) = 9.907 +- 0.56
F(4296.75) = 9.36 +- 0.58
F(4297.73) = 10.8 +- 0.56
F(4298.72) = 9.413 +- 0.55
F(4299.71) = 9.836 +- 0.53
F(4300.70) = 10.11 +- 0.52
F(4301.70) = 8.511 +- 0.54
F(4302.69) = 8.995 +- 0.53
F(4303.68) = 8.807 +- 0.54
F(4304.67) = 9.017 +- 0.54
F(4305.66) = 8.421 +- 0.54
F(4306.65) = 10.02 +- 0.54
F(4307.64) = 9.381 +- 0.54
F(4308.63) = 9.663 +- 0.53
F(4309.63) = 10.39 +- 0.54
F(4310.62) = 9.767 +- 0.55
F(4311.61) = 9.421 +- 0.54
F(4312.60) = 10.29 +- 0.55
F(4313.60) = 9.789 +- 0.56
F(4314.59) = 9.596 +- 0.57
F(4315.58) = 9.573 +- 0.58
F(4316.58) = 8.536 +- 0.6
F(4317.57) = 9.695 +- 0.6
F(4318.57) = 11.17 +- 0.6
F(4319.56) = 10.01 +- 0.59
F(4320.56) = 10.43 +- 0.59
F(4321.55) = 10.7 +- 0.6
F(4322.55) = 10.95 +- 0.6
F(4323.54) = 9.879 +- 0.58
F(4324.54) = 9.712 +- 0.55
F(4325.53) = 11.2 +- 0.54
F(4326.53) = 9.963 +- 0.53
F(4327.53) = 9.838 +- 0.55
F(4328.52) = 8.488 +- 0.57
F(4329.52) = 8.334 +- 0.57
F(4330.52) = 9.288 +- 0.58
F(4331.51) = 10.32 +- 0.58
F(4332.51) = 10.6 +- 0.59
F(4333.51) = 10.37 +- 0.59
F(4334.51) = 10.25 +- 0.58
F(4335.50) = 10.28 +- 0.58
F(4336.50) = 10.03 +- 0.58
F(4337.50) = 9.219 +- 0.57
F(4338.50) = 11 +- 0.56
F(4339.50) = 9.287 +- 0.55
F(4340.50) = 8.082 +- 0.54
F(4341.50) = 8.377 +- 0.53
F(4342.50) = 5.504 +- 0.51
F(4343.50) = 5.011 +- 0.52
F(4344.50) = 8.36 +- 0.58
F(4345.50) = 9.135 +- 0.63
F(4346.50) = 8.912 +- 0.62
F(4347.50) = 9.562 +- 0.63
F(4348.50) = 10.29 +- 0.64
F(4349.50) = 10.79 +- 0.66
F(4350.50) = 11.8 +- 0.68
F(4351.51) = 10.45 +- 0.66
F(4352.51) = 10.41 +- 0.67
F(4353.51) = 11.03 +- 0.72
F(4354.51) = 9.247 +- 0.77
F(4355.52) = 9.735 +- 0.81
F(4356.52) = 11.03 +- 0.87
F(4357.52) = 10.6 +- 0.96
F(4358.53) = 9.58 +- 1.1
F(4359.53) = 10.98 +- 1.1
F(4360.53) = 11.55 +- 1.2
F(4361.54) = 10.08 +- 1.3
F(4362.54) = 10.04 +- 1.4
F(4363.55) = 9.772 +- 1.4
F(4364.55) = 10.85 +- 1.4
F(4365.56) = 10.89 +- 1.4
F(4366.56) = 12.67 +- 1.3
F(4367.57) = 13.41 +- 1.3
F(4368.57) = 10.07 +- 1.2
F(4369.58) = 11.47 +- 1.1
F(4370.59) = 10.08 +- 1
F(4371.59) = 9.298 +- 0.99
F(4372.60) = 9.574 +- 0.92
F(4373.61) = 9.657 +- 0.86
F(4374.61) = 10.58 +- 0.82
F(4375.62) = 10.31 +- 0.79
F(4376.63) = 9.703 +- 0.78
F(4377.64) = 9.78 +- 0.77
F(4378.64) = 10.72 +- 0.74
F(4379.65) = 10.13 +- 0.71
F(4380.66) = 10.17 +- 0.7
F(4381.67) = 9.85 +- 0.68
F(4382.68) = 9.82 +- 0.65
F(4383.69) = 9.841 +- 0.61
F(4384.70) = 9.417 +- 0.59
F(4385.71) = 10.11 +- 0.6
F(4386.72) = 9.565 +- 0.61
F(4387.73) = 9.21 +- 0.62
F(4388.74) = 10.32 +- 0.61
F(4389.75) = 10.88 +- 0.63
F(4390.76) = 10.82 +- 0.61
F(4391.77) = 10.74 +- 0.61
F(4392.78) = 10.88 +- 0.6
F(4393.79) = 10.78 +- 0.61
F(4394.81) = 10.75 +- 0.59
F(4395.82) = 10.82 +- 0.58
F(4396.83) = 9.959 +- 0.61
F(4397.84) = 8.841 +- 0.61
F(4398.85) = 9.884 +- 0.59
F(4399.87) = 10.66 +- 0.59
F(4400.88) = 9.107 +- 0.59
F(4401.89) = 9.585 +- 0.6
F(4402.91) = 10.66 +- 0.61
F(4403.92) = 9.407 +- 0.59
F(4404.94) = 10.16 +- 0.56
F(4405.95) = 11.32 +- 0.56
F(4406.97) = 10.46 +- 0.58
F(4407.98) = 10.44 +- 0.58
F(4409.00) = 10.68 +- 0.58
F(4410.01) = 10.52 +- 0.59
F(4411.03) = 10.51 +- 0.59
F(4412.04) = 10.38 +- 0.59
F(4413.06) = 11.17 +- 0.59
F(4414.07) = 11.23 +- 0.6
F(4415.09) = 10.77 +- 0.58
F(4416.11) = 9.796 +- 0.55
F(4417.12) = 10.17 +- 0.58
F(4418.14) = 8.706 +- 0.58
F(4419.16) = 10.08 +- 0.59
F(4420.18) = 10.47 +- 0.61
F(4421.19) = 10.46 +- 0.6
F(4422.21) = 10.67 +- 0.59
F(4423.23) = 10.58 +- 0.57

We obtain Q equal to 3.7 angstrom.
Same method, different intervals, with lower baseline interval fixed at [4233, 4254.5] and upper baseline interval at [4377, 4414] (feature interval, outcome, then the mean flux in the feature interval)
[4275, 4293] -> 0.5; 9.82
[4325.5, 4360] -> 1.9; 9.62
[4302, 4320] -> 1.0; 9.58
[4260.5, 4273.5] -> -0.6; 10.5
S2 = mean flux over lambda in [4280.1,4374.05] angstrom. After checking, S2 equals 9.83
